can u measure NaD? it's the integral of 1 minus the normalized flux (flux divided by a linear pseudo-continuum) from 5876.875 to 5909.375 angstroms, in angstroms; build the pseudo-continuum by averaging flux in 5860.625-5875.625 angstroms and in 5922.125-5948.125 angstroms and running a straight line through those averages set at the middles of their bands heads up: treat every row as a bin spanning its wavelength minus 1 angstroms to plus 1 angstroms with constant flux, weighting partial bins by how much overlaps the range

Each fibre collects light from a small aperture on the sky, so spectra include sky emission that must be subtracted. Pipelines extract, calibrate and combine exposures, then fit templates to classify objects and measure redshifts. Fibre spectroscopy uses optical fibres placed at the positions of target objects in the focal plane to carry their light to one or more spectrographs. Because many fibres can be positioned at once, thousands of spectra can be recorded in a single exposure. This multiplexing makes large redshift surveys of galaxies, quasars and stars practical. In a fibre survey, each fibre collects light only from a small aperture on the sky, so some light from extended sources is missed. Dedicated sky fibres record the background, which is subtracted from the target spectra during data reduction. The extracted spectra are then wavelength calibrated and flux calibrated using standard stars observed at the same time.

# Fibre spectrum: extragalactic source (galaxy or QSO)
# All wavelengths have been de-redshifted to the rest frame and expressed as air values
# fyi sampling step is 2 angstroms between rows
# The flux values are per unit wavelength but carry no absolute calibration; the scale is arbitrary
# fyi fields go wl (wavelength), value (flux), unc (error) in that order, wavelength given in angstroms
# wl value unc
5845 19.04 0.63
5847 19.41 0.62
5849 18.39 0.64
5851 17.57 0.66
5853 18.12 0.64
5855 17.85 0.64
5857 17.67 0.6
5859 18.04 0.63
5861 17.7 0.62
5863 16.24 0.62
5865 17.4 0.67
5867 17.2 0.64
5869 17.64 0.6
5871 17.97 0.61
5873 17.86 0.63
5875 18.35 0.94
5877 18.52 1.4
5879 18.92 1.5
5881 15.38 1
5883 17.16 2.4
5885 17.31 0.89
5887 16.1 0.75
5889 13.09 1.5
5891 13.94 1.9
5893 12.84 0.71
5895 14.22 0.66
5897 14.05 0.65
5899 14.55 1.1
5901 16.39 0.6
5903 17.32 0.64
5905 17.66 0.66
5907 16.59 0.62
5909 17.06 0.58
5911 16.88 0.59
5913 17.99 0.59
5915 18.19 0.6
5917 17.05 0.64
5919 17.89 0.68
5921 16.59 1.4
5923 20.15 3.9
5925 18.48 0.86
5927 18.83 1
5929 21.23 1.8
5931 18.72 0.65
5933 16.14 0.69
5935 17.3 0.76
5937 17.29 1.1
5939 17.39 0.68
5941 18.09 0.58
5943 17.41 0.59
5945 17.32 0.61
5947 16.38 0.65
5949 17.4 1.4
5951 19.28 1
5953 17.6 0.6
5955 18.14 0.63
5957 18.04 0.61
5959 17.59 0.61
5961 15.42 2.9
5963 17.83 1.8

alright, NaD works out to 3.4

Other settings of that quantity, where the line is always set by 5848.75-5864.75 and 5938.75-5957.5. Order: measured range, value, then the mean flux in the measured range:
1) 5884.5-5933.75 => 2.6 angstroms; 16.8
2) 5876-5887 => 0.2 angstroms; 17.3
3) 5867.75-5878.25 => -0.2 angstroms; 18.1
